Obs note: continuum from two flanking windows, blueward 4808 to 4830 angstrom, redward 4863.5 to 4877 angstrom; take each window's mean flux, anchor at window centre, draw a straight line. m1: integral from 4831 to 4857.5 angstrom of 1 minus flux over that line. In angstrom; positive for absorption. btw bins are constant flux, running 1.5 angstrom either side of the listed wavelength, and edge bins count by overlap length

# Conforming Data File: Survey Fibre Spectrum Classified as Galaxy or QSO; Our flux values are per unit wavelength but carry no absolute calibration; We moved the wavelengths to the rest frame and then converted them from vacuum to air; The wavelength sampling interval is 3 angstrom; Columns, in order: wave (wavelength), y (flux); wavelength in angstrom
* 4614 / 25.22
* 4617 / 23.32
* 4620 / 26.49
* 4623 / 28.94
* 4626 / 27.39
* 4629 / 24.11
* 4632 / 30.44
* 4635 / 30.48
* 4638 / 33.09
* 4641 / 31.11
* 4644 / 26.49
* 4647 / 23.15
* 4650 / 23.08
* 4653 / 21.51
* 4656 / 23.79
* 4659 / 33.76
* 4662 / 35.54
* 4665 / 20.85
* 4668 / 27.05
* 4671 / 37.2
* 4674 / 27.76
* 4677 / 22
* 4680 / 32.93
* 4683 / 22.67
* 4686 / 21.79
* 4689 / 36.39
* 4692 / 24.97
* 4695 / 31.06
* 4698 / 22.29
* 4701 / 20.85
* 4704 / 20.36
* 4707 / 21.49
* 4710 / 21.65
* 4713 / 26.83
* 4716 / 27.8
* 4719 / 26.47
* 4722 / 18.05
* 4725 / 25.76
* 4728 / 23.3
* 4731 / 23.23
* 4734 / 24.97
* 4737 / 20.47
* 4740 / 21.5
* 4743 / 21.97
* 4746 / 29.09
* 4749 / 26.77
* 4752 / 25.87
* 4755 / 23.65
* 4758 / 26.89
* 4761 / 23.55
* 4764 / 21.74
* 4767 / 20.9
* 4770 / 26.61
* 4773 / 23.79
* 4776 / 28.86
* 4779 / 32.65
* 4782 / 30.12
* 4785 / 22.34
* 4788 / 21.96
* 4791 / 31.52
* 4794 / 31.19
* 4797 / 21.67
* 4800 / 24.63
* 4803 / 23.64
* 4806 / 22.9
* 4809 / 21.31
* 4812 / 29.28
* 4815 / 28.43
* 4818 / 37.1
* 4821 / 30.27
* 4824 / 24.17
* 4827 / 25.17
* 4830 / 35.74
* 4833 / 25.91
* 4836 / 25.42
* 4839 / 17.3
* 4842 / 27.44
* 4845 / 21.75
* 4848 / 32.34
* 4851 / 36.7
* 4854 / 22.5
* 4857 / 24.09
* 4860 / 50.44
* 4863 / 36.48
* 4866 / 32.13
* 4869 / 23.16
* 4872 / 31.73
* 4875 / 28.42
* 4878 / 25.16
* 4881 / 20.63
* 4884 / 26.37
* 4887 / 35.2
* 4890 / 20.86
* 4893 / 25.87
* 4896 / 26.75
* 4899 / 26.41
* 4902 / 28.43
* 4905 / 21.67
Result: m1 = 2.5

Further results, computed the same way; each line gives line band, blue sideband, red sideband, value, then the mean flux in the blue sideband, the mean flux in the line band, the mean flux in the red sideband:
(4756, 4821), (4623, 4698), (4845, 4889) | 6.3 angstrom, 27.8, 26.3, 30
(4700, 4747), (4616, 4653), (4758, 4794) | 5.6 angstrom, 27.2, 23.3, 26.1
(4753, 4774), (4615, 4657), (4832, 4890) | 2.8 angstrom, 26.7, 23.9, 28.4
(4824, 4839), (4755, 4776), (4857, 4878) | 1.5 angstrom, 24.2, 26.6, 32.4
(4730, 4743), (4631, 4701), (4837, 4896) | 2.5 angstrom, 27.6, 22.4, 28.3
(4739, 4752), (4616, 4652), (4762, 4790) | 0.4 angstrom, 27.3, 25.1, 25.5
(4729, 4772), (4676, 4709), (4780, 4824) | 3.3 angstrom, 25.2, 24.1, 26.9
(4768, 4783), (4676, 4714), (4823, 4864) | -0.5 angstrom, 25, 28.1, 28.9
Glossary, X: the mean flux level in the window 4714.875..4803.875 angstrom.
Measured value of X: 25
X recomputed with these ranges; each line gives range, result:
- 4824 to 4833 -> 28.7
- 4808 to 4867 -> 29.2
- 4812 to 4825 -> 30.1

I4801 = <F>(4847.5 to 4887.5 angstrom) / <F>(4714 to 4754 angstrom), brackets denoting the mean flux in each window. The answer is 1.24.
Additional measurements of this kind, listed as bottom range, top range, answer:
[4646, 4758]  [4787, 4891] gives 1.10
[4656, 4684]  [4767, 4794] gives 0.94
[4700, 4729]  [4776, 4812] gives 1.12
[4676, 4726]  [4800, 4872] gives 1.14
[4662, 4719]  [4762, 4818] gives 1.00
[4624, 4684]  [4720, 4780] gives 0.88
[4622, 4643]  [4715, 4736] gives 0.82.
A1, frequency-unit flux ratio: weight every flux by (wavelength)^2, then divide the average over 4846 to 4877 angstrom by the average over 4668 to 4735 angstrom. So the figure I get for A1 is 1.32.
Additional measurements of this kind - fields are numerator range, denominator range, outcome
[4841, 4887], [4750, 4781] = 1.20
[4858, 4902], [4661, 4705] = 1.18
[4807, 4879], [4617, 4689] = 1.13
